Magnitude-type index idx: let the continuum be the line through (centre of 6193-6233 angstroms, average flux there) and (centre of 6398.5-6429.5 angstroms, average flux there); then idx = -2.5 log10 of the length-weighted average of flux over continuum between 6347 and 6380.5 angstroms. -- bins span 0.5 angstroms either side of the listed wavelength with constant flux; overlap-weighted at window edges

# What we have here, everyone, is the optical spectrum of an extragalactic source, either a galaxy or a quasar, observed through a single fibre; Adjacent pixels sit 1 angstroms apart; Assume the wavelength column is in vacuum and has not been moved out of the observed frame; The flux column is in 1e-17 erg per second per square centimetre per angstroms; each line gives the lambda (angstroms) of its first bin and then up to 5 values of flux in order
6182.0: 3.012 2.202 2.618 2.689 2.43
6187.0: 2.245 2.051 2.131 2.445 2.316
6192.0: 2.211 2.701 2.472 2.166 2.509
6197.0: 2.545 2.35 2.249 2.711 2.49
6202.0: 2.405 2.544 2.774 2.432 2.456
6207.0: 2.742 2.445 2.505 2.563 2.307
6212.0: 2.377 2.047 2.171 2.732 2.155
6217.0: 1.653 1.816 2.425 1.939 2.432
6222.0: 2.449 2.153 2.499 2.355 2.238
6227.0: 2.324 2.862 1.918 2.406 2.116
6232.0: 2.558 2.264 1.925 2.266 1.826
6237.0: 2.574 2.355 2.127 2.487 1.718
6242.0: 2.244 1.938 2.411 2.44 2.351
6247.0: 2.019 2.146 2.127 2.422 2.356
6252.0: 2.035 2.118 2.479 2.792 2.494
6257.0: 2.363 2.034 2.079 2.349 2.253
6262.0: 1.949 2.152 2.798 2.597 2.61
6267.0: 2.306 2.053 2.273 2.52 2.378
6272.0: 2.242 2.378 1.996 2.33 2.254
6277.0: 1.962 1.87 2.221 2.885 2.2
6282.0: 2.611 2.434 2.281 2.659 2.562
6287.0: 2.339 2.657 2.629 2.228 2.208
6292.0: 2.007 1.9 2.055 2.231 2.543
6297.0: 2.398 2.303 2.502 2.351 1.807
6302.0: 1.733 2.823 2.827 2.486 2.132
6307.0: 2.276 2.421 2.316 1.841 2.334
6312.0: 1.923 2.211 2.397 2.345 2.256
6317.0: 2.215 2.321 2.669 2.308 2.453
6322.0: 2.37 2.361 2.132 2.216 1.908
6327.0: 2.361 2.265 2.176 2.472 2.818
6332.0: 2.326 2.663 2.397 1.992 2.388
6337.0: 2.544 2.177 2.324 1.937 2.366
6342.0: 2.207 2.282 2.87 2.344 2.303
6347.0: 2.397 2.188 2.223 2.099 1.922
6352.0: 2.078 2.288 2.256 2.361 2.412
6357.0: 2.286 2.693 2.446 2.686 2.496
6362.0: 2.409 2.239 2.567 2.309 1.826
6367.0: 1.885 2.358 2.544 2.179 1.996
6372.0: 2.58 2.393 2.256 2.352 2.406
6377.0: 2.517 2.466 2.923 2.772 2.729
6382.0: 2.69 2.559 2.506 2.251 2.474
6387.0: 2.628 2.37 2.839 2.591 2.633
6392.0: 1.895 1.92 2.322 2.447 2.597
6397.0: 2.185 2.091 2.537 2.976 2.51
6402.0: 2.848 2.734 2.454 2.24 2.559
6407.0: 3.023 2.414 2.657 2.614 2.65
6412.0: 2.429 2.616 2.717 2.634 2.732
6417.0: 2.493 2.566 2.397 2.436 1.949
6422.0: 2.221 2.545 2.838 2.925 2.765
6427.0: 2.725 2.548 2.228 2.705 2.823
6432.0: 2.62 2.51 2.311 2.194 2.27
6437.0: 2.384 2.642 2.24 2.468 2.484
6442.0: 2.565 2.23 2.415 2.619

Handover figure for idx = 0.08 mag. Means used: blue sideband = 2.37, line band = 2.35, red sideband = 2.58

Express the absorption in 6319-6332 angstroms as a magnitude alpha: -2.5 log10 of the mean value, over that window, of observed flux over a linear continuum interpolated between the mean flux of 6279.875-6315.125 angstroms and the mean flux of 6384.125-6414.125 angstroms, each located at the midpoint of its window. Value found 0.02 mag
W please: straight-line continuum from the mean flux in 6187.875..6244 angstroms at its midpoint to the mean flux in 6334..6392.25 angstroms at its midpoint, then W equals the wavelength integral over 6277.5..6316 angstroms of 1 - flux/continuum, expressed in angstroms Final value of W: 0.62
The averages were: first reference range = 2.32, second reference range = 2.38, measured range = 2.31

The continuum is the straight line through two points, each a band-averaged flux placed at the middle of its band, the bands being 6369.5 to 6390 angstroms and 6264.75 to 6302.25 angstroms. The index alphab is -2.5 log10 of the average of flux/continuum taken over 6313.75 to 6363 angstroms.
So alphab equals 0.04 mag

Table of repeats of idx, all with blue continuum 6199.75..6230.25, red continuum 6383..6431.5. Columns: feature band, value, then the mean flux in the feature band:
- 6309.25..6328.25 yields 0.09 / 2.26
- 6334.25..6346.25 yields 0.07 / 2.31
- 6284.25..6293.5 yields 0.03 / 2.35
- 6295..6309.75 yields 0.04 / 2.34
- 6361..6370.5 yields 0.10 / 2.27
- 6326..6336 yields 0.04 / 2.36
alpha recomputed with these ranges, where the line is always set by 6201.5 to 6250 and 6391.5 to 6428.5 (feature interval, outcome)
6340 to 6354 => 0.08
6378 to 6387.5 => -0.05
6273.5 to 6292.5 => 0.01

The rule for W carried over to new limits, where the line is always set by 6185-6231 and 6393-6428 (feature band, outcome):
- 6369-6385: 0.2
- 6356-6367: 0.6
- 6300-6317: 1.3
